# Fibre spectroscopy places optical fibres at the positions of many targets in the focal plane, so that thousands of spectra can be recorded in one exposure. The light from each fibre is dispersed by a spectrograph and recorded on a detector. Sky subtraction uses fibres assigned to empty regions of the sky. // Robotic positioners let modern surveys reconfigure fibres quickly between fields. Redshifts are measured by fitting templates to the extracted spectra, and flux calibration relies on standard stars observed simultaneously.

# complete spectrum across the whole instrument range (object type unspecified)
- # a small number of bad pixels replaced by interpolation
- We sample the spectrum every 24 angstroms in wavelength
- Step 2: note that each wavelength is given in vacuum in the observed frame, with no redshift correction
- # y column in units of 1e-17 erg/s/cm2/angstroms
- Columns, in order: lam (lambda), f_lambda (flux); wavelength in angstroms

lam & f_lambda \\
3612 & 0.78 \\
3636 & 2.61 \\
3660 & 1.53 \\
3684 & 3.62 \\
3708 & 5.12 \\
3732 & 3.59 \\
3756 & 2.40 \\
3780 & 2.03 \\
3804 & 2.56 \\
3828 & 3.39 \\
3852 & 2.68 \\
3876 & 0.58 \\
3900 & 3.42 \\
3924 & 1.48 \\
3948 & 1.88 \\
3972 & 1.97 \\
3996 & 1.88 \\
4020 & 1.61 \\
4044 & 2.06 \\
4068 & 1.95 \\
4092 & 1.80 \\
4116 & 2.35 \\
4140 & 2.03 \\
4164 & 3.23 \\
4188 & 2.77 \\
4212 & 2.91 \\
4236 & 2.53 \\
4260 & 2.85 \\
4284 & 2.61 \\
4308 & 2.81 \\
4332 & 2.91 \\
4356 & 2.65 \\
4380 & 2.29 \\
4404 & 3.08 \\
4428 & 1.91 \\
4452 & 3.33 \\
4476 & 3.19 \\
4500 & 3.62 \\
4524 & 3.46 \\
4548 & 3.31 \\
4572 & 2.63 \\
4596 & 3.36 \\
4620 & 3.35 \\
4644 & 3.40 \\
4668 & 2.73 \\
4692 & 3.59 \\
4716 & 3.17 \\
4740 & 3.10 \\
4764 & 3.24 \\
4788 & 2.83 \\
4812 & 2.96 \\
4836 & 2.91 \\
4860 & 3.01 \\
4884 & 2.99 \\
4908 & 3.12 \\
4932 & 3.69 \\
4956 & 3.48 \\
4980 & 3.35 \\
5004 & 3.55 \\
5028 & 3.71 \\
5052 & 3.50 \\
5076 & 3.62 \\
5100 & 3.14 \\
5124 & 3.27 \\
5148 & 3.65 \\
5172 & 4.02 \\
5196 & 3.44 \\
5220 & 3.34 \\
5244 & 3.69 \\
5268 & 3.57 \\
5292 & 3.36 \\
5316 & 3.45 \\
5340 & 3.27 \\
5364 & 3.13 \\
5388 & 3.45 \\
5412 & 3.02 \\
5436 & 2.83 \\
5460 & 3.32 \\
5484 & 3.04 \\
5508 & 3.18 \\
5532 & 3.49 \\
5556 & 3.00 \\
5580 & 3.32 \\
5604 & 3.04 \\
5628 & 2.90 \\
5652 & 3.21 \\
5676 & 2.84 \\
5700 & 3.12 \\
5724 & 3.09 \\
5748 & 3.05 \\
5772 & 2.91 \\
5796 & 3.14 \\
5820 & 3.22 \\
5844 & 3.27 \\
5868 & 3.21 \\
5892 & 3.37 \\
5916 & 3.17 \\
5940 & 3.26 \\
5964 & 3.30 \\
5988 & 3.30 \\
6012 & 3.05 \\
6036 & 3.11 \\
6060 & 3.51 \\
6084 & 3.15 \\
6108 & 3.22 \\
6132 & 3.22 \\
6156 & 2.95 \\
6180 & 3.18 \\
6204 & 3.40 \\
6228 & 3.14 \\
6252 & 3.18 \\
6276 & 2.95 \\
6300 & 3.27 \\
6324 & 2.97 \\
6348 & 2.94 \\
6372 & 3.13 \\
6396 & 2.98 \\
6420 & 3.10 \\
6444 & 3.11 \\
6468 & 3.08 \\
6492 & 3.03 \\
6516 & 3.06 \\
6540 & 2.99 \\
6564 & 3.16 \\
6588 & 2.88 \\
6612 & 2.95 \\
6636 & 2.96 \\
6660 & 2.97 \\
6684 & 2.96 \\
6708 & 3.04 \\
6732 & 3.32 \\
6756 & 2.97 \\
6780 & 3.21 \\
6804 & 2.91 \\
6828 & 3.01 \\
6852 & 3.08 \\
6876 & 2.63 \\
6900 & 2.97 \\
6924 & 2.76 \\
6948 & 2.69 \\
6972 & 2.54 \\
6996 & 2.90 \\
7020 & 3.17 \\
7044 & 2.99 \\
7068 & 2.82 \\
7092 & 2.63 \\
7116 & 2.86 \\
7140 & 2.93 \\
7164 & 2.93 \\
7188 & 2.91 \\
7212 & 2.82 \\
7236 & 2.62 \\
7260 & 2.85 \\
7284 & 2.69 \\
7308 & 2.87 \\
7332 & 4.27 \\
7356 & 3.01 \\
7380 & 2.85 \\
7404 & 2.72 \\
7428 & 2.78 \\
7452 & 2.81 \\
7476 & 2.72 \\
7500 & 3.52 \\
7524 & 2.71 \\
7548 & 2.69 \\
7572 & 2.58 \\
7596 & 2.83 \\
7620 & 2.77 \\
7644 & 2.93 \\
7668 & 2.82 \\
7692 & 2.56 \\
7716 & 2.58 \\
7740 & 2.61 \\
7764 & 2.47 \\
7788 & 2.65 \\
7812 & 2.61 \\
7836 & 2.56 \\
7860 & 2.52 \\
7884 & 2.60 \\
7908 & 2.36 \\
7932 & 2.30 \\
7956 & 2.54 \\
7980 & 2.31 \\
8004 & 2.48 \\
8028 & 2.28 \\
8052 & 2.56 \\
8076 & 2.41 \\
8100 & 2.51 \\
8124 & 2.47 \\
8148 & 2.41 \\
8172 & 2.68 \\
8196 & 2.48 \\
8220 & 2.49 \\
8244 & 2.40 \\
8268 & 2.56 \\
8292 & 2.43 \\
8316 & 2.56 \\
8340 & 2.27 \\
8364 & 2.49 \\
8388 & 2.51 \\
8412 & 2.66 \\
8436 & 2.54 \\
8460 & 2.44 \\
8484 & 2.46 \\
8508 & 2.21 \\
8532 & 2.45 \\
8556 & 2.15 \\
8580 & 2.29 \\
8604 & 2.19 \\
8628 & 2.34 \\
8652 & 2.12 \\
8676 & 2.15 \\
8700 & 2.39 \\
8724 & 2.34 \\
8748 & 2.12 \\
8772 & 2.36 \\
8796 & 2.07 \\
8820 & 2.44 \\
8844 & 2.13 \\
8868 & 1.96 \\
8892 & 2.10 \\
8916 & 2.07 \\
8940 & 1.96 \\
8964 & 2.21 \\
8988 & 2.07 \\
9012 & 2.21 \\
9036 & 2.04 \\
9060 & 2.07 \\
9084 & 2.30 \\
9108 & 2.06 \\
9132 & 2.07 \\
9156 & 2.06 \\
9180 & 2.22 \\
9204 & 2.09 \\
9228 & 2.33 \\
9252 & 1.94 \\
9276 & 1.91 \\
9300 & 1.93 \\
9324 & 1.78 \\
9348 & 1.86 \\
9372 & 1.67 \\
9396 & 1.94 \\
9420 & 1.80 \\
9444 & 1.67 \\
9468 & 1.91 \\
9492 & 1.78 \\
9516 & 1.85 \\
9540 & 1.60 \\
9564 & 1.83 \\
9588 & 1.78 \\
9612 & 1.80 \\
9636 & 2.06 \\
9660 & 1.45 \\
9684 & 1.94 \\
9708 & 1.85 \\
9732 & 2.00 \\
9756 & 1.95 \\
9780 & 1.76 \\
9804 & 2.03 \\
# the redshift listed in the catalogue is 0.12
